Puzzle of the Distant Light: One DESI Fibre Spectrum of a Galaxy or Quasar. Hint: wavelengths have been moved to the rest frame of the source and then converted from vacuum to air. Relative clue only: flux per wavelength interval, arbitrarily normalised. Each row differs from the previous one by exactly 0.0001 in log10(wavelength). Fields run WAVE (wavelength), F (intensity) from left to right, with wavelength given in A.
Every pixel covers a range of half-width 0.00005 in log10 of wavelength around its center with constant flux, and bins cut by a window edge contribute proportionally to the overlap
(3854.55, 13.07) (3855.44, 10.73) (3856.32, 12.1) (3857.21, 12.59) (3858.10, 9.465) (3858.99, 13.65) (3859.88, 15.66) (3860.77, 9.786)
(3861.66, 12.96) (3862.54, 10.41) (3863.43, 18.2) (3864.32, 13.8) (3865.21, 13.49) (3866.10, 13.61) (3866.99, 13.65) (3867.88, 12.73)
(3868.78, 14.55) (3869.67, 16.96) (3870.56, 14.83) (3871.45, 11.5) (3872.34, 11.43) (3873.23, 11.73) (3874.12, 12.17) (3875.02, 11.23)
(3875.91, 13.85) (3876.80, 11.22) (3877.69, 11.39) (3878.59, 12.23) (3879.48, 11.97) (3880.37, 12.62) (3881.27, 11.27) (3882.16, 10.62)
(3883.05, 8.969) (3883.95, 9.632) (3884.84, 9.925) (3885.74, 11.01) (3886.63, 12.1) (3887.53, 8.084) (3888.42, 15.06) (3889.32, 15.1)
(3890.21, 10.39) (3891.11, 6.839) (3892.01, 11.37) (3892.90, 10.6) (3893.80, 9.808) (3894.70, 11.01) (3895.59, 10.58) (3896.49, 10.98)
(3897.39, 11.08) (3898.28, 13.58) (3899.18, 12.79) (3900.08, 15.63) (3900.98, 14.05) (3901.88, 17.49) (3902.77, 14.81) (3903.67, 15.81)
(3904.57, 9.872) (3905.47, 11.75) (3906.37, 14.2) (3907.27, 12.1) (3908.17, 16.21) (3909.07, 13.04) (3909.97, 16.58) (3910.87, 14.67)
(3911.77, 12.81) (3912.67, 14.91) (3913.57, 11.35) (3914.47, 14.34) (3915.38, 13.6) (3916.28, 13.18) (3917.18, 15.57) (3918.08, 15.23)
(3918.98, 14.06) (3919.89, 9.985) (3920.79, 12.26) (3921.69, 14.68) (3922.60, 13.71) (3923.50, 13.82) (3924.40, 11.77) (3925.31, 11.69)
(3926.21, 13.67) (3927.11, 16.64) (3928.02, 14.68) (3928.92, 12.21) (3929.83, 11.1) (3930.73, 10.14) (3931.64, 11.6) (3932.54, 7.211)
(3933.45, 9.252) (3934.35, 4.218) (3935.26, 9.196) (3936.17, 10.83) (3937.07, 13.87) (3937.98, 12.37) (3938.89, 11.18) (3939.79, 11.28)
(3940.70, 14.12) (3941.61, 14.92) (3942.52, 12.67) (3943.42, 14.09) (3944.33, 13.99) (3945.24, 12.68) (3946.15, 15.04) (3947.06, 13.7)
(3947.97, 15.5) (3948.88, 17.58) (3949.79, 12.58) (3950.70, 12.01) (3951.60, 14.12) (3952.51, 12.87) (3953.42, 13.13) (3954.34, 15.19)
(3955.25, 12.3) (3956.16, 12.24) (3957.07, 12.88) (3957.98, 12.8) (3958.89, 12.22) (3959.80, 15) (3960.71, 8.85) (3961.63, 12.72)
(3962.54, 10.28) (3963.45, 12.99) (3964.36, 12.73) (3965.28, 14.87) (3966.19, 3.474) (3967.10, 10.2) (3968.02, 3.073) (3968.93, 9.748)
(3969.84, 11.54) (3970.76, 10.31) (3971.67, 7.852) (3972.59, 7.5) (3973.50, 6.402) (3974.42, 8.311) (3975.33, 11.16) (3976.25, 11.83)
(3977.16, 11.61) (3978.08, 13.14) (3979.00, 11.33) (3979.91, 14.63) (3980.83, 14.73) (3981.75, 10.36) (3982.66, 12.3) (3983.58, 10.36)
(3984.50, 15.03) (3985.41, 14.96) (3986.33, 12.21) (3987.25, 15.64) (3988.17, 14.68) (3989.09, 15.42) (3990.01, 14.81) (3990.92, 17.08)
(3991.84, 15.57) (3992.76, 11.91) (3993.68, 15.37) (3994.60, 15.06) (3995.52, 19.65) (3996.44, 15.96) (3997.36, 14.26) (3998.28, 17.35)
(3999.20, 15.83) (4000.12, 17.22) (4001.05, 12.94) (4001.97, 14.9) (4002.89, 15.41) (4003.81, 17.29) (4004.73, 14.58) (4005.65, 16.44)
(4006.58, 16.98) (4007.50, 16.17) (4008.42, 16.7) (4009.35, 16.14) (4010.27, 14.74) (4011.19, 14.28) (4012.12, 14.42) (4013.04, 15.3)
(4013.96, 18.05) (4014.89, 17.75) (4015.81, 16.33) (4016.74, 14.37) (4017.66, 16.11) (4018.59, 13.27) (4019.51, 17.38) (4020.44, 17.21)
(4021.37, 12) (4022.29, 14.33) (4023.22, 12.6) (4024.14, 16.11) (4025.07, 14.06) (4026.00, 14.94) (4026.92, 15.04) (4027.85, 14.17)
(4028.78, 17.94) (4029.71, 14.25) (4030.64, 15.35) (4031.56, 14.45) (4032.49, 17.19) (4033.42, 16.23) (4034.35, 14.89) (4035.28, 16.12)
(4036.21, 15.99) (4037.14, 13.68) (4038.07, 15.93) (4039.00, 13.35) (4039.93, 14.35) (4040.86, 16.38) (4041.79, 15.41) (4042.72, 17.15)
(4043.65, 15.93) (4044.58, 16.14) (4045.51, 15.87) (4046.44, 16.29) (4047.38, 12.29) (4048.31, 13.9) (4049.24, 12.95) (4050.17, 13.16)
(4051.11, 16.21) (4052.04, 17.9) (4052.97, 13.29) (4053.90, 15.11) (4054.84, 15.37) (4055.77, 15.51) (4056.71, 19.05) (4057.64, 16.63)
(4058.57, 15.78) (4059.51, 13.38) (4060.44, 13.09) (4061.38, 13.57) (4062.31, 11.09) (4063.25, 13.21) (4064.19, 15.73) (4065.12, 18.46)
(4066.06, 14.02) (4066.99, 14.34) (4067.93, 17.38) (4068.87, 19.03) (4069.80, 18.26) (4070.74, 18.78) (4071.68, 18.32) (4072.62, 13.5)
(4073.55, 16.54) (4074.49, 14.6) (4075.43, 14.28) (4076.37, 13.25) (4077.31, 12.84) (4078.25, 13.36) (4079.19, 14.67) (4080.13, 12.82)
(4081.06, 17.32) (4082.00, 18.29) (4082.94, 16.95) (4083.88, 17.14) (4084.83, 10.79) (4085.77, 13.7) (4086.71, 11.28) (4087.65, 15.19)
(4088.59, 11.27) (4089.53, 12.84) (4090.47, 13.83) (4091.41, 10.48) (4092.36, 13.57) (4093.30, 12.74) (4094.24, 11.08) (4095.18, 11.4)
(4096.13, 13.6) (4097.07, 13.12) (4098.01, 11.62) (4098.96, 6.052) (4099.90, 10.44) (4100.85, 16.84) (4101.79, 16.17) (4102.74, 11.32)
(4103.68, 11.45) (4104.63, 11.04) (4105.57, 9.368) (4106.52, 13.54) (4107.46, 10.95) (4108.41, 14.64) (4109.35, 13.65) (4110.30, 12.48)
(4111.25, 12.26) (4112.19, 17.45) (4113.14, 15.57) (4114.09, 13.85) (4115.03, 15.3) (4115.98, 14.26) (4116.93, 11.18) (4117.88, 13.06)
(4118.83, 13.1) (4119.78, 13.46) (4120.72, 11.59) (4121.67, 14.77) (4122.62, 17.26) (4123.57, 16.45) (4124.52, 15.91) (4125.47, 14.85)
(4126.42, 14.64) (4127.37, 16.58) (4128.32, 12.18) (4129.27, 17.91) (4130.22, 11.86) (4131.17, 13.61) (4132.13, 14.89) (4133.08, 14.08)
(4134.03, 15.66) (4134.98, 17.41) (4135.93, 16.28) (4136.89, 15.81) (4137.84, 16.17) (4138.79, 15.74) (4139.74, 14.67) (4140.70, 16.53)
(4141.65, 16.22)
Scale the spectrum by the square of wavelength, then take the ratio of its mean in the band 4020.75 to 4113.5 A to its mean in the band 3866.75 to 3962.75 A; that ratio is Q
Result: 1.23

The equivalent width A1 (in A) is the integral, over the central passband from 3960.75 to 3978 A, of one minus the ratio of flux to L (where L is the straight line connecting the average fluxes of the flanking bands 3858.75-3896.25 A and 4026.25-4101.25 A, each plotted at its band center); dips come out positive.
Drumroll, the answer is 4.5 A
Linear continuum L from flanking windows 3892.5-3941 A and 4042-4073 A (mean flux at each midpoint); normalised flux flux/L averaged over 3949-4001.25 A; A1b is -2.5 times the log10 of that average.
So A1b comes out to 0.10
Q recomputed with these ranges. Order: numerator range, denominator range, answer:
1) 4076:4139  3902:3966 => 1.16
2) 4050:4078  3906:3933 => 1.25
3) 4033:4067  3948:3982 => 1.37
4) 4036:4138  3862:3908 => 1.29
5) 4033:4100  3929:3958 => 1.25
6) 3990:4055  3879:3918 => 1.31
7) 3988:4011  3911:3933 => 1.26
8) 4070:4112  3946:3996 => 1.14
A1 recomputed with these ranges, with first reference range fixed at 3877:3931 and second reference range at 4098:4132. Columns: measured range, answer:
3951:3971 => 2.06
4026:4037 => -1.95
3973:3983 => 1.19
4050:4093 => -4.94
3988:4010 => -4.56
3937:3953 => -0.98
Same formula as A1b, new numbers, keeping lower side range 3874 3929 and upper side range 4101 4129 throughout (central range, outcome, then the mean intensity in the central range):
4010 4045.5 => -0.15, 15.4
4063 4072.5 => -0.23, 16.7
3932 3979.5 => 0.12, 11.6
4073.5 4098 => 0.00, 13.6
